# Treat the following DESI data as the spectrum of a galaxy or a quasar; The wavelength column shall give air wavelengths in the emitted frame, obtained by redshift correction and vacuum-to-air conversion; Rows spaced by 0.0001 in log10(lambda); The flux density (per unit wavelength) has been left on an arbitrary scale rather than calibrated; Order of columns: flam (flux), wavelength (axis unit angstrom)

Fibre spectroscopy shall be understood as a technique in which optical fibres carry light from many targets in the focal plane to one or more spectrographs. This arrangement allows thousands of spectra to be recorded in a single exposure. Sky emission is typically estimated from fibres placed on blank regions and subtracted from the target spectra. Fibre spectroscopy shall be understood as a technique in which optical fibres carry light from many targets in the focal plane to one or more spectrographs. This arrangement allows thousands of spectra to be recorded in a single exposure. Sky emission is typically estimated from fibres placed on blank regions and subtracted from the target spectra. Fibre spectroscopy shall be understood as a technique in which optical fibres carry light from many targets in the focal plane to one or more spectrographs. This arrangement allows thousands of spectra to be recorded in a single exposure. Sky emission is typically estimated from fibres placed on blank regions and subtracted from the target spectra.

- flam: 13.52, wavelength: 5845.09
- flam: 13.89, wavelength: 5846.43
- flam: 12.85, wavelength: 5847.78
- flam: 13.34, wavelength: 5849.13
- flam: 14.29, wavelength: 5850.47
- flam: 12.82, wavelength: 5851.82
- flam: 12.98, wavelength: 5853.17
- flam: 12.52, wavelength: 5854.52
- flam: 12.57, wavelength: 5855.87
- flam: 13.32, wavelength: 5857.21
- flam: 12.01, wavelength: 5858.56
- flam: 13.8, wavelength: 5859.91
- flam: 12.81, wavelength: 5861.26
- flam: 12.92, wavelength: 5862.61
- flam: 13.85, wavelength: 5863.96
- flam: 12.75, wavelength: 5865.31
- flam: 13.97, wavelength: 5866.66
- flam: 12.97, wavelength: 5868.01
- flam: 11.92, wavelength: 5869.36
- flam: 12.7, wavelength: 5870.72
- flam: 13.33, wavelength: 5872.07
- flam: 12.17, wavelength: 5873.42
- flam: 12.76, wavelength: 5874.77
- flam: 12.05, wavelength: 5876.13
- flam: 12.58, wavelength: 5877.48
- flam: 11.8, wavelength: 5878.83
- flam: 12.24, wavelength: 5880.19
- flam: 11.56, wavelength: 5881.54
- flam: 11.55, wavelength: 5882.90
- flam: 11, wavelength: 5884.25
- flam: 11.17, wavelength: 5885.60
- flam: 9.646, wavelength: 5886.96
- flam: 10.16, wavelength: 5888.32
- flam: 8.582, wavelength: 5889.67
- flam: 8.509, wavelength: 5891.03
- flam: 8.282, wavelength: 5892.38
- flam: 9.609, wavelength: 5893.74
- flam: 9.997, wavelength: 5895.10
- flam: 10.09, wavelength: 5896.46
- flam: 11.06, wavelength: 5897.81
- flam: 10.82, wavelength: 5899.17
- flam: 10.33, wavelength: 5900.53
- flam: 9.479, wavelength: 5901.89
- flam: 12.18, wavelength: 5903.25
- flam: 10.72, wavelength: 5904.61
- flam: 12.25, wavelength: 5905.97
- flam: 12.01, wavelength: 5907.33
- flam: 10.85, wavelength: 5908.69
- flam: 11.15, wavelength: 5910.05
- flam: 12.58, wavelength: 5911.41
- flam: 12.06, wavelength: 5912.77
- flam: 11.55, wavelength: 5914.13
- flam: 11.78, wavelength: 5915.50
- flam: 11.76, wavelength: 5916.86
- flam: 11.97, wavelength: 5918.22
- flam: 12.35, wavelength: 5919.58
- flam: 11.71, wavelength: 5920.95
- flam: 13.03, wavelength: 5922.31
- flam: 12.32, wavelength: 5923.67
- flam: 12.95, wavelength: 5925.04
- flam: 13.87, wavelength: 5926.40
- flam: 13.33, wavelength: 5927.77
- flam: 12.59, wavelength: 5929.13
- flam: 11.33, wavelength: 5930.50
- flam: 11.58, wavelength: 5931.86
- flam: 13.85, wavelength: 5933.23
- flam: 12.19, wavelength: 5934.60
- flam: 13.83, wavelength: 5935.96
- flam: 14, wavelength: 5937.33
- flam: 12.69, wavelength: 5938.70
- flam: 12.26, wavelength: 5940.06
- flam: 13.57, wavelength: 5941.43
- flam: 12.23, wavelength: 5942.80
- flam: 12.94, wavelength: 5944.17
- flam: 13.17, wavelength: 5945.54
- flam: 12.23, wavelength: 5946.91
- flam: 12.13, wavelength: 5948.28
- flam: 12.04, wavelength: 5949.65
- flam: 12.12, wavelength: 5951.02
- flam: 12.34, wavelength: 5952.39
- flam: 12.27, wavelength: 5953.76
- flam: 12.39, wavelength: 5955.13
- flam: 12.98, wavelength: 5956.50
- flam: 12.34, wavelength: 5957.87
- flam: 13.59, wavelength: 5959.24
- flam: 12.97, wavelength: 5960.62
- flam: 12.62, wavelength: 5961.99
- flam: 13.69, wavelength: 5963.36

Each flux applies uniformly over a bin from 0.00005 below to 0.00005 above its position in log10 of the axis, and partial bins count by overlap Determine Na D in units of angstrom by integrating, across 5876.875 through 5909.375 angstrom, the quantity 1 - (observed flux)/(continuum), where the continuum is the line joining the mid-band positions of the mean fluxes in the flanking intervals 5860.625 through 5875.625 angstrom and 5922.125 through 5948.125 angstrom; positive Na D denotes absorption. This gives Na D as 5.54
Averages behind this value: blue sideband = 12.9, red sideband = 12.8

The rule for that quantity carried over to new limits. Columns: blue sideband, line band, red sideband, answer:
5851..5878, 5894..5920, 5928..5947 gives 3.10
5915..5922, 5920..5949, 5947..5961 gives -1.27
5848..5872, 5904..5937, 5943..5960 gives 1.16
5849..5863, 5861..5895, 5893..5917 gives 1.70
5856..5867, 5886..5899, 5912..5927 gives 3.13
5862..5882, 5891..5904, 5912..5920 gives 2.23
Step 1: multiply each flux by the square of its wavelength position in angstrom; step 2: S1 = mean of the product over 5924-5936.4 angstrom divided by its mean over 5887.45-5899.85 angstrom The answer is 1.3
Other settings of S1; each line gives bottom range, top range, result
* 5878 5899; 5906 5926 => 1.17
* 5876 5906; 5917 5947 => 1.21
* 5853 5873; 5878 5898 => 0.81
